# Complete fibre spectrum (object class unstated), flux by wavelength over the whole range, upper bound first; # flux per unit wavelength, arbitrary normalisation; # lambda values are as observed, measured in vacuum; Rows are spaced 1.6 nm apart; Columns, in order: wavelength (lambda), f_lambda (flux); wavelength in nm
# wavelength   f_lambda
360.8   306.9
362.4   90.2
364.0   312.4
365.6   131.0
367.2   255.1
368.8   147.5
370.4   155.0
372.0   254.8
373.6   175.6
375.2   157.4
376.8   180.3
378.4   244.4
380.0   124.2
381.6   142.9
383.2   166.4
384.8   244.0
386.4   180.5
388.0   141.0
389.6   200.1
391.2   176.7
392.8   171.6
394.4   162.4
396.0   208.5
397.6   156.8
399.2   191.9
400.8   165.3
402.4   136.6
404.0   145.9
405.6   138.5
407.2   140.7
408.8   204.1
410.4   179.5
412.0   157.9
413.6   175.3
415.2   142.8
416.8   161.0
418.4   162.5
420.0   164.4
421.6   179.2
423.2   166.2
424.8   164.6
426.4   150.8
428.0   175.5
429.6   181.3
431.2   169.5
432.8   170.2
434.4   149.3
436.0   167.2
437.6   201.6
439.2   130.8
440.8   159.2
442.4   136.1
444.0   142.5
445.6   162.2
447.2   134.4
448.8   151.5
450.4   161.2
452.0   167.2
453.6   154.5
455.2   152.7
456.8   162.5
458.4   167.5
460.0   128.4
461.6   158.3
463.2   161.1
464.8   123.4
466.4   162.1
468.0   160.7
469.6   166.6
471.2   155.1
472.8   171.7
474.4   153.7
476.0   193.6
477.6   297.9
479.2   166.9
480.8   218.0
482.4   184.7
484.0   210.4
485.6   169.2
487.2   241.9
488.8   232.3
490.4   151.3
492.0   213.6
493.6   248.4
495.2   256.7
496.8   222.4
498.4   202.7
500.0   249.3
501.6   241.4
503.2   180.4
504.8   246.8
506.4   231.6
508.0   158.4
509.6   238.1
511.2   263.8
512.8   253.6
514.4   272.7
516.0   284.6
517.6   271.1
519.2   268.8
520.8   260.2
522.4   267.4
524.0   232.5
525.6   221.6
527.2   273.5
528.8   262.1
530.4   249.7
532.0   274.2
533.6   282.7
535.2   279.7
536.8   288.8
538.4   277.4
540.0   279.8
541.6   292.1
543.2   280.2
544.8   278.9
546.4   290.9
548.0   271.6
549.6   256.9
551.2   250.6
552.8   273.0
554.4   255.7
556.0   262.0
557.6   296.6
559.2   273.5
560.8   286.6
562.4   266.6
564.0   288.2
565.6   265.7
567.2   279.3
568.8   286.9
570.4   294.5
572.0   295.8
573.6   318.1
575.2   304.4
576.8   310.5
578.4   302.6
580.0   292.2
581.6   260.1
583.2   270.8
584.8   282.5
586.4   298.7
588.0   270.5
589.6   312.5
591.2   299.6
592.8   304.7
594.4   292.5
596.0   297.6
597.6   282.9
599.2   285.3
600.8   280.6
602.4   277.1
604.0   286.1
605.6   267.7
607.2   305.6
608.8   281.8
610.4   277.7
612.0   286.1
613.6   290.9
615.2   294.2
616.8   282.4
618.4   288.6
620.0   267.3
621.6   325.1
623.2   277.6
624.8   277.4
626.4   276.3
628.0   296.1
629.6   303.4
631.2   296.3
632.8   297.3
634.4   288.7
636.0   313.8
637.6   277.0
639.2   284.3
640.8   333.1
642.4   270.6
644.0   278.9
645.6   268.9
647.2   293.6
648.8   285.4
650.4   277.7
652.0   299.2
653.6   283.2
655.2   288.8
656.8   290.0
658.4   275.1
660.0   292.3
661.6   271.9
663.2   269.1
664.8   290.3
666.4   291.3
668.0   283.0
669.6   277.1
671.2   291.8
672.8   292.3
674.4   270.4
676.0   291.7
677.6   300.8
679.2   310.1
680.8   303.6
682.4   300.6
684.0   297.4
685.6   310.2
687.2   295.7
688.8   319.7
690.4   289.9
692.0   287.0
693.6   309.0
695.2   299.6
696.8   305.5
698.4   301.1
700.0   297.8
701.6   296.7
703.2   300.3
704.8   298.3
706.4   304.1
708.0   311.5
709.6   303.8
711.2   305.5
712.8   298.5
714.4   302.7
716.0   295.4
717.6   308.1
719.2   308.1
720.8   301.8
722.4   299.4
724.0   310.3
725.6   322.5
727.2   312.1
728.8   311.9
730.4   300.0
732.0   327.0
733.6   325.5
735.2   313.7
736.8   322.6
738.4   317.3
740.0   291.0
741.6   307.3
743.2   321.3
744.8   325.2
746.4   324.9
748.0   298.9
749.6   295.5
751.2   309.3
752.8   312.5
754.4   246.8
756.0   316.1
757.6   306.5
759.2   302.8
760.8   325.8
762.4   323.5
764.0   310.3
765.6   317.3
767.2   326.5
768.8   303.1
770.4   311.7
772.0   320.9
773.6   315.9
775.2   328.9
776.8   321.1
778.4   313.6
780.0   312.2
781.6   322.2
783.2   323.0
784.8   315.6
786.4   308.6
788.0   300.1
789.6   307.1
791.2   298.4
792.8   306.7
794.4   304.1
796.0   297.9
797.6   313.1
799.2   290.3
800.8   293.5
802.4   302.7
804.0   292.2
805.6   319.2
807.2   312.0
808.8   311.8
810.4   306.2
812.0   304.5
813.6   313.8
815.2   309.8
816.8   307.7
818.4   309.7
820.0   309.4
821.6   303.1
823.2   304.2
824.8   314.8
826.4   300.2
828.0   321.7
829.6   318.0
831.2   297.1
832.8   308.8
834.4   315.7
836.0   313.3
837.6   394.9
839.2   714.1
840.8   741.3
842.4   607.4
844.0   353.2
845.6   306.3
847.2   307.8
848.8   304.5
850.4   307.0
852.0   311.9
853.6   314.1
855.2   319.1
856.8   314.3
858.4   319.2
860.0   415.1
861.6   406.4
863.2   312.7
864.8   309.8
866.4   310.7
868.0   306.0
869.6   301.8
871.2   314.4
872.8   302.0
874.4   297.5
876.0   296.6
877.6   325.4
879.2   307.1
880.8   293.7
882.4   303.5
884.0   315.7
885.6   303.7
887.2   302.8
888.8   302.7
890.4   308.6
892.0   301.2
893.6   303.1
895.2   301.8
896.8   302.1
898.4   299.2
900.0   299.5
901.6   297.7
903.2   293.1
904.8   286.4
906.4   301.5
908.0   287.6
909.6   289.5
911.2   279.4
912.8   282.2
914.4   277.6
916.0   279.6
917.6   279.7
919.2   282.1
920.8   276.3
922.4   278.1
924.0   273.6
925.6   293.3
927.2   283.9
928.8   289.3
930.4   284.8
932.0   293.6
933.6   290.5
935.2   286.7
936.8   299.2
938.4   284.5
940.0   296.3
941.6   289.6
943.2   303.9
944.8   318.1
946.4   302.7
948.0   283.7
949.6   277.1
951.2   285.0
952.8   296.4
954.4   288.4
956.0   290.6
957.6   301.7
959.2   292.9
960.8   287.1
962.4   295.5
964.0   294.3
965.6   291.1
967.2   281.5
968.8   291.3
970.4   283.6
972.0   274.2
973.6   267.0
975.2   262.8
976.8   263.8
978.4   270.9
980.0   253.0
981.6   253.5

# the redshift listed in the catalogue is 0.280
